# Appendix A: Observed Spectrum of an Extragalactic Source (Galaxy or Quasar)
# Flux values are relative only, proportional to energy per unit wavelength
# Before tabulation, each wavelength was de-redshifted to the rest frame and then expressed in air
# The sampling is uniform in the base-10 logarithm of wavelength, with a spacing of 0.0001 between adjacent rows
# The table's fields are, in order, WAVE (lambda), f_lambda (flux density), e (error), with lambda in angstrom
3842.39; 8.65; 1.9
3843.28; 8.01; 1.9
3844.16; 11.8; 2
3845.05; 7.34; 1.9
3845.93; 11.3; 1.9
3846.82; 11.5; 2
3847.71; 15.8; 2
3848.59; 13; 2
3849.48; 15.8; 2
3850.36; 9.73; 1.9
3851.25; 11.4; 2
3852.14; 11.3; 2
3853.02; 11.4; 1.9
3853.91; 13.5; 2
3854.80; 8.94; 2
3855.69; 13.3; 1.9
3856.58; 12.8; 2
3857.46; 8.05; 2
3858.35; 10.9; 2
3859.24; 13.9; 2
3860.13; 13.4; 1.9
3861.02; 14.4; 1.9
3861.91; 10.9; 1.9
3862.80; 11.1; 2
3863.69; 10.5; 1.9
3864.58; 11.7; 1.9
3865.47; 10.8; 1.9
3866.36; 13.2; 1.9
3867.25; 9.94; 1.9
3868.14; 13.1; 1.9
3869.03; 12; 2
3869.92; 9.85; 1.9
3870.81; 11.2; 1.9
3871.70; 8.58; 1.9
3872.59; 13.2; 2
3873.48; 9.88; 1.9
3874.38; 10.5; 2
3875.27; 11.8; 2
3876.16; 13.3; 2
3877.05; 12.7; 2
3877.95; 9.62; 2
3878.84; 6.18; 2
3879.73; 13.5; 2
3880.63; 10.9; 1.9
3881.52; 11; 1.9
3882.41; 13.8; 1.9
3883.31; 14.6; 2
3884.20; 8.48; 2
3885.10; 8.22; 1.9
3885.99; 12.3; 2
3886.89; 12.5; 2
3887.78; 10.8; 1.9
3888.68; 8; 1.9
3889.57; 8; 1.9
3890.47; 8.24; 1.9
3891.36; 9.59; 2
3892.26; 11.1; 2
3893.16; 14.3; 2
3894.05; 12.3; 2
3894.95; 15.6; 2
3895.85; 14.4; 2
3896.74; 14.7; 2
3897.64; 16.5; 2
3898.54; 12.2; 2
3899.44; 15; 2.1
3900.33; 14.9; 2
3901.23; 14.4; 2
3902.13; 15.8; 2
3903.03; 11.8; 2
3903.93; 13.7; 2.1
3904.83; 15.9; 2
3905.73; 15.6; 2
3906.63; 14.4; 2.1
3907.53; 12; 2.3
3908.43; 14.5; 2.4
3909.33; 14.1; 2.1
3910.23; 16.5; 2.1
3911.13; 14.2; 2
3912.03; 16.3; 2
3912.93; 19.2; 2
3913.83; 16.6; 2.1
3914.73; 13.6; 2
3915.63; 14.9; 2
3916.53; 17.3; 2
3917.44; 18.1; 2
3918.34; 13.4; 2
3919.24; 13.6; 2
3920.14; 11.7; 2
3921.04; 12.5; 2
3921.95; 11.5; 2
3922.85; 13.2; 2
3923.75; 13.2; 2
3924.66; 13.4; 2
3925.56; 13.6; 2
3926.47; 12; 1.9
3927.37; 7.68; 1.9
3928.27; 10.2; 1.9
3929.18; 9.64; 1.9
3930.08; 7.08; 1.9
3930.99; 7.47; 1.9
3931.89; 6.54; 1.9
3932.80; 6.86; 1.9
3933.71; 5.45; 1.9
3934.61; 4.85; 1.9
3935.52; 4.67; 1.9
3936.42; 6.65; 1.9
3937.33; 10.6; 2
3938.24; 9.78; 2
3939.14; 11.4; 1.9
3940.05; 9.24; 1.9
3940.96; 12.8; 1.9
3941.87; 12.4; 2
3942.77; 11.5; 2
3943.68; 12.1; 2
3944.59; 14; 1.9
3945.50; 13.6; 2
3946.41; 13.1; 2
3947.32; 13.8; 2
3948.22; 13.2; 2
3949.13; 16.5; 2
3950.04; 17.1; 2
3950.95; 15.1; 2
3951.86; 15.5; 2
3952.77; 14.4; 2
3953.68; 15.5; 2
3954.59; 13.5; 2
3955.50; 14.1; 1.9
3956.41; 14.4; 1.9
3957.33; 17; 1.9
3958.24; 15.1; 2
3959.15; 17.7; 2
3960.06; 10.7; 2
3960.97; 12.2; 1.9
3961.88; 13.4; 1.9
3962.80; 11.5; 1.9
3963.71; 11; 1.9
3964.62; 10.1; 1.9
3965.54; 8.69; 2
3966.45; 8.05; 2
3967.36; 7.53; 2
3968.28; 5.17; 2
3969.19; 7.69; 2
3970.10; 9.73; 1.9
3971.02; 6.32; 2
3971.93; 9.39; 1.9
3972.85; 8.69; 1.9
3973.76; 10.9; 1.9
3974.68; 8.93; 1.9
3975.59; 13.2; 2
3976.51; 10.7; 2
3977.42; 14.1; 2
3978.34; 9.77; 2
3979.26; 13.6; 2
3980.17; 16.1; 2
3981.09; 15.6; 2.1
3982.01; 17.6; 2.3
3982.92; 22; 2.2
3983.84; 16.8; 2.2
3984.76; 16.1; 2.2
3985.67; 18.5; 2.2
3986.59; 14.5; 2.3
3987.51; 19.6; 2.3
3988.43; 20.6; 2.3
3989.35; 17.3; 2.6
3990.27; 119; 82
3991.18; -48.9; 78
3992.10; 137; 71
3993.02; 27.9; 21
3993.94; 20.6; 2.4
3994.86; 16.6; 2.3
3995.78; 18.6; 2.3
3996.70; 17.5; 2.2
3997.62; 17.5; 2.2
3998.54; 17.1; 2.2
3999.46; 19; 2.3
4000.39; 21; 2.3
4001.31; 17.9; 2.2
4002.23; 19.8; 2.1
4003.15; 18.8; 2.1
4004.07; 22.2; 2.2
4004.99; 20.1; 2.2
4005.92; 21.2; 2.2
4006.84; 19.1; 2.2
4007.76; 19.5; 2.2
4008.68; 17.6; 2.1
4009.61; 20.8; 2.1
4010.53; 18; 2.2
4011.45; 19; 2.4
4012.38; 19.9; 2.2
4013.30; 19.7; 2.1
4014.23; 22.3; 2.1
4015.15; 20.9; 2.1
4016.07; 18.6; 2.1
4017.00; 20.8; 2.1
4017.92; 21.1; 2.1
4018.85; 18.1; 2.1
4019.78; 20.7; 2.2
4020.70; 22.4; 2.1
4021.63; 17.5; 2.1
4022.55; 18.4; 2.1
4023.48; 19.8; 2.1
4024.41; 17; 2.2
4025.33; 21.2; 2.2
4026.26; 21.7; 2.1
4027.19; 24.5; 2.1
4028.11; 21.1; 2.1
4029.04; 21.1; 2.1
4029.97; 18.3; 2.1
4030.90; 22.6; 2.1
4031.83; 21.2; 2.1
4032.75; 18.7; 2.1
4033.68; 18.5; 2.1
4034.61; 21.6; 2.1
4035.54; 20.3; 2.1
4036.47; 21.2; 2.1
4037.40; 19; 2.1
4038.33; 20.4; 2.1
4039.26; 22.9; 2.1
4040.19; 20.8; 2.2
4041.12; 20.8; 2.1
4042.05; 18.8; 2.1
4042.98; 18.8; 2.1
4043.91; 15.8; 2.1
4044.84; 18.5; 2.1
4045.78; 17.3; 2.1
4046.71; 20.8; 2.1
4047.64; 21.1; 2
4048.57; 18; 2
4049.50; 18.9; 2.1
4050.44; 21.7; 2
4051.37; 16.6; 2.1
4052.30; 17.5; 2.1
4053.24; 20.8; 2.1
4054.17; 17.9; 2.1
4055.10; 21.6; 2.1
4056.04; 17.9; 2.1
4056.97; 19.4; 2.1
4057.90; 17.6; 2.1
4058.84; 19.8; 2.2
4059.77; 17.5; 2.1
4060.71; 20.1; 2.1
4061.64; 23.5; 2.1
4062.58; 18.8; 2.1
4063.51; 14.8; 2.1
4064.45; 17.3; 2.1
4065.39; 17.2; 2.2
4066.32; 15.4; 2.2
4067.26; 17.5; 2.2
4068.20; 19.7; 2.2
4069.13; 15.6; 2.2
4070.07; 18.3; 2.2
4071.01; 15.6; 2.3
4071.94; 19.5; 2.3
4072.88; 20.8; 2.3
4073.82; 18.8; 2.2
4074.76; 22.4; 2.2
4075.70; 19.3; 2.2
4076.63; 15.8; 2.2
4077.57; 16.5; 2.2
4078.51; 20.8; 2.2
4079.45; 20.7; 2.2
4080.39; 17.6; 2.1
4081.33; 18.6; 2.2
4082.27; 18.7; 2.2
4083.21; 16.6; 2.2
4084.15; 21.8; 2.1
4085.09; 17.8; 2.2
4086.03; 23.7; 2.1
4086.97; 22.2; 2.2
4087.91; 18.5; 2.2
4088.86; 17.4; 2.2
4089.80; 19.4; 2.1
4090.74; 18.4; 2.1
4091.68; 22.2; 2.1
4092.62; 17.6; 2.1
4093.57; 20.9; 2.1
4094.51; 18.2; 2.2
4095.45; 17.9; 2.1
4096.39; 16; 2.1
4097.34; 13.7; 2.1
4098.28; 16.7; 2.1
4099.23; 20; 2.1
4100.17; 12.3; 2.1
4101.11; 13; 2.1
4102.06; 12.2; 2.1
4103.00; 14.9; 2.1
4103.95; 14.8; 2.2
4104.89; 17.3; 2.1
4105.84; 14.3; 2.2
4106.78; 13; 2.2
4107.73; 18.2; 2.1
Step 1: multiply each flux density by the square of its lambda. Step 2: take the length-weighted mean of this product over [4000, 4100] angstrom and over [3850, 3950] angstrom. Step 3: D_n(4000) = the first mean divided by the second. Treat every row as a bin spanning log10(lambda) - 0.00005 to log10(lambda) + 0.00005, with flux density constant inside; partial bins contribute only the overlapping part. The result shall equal 1.7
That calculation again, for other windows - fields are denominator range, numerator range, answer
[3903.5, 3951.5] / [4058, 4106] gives 1.57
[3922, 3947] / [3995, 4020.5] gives 1.99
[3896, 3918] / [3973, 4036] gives 1.45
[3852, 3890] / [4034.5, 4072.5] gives 1.84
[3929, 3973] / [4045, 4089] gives 1.80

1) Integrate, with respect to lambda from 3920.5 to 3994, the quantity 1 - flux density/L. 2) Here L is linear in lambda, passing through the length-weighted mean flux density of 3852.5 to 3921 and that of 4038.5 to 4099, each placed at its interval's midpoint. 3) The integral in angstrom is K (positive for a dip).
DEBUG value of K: 3.2 angstrom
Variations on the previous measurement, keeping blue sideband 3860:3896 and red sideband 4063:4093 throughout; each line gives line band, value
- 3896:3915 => -3.9 angstrom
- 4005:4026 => -4.3 angstrom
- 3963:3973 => 4.2 angstrom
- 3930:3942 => 4.7 angstrom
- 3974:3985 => 0.4 angstrom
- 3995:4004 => -1.7 angstrom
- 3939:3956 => 0.3 angstrom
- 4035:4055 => -2.3 angstrom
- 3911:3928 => -1.5 angstrom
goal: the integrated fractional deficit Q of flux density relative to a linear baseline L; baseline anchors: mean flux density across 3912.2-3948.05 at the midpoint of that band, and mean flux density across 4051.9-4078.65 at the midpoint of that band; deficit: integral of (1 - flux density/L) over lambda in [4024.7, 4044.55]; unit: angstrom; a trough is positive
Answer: -4.07 angstrom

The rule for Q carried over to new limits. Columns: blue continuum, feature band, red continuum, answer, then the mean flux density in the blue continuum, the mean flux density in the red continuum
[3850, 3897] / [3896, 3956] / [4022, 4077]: 3.6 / 11.4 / 19.3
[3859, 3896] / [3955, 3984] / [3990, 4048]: 9.8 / 11.4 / 21.9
